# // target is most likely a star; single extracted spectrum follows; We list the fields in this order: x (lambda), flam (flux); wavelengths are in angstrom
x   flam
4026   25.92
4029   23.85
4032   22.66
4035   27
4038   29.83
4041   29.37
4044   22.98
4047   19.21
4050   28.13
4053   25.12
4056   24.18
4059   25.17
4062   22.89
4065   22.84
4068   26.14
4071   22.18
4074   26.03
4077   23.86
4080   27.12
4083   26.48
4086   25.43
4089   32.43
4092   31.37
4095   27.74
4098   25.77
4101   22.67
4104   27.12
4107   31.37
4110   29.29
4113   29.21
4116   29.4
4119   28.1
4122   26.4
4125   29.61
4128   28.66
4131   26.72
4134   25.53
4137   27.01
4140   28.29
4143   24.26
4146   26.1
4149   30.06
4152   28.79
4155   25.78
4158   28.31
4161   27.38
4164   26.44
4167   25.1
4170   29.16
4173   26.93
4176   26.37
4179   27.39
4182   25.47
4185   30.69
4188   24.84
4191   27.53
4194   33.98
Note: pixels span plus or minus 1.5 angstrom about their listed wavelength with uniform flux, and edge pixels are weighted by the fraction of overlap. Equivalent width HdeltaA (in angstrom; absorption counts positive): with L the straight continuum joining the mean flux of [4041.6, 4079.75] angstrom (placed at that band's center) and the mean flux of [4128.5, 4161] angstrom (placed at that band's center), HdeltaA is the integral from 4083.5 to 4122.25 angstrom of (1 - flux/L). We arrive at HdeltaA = -3.7 angstrom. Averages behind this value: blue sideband 24.3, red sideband 27.1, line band 28.2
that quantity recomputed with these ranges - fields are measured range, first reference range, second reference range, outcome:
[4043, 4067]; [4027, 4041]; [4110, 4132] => 2.6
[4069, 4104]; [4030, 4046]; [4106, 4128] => 1.7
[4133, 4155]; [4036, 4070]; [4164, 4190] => -0.5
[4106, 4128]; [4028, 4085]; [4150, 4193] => -2.3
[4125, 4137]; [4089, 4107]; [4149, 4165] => 0.2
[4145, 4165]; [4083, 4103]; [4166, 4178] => -0.4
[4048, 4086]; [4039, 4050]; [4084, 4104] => 1.5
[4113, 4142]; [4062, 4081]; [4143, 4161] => -1.3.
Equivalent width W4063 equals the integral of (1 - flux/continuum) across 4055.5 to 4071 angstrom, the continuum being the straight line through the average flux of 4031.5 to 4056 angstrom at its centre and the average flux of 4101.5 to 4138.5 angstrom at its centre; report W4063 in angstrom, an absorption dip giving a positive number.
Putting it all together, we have 1.3 angstrom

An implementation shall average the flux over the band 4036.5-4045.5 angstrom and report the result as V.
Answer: 27.4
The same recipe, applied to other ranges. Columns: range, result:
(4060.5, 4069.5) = 24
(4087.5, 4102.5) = 28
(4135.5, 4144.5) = 26.5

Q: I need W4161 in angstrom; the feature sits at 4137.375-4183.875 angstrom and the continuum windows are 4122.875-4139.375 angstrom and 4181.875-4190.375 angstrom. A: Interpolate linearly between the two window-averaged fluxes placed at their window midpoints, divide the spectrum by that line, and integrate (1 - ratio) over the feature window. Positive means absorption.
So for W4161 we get 0.5 angstrom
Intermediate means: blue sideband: 27.5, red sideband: 27.3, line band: 27.1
